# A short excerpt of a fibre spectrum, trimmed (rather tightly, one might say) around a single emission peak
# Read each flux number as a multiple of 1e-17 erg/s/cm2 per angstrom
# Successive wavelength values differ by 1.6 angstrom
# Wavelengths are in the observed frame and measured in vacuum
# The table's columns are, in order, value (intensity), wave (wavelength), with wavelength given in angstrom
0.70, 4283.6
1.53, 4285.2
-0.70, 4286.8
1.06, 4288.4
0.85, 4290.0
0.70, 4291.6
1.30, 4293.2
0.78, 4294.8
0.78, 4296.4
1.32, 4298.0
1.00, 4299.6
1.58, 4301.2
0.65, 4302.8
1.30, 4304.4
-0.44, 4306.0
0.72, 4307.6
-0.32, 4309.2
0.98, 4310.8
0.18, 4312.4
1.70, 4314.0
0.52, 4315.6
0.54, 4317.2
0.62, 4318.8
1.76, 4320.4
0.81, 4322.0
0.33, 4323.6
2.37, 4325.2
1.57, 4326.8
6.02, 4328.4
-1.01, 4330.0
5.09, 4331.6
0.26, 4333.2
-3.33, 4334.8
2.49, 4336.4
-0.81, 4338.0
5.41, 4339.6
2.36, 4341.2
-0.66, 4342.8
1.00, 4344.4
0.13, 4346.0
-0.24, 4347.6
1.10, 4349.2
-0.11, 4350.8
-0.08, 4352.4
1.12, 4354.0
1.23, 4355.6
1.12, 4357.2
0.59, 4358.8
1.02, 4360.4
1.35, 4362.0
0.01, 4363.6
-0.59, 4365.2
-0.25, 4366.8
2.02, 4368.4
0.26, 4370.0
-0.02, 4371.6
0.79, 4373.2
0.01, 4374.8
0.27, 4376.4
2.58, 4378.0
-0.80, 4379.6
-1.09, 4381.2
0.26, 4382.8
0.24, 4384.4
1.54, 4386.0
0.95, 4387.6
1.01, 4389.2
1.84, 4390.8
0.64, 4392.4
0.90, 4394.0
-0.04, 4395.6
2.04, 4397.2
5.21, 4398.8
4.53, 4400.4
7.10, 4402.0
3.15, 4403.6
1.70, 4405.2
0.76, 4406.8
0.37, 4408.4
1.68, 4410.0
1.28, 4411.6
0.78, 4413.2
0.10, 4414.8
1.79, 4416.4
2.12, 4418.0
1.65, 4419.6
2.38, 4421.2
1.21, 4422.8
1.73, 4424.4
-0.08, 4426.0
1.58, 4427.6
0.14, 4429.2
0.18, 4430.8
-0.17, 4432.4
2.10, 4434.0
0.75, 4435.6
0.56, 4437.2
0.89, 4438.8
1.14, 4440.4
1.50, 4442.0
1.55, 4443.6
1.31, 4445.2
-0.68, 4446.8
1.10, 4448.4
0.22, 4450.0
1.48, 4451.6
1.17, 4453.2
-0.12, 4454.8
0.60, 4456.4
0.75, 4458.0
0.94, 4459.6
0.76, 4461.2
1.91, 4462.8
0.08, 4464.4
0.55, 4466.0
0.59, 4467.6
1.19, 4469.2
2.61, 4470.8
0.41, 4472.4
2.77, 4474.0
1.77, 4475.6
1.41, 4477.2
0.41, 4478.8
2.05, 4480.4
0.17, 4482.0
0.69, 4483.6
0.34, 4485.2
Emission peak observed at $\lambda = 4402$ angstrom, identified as [O II]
